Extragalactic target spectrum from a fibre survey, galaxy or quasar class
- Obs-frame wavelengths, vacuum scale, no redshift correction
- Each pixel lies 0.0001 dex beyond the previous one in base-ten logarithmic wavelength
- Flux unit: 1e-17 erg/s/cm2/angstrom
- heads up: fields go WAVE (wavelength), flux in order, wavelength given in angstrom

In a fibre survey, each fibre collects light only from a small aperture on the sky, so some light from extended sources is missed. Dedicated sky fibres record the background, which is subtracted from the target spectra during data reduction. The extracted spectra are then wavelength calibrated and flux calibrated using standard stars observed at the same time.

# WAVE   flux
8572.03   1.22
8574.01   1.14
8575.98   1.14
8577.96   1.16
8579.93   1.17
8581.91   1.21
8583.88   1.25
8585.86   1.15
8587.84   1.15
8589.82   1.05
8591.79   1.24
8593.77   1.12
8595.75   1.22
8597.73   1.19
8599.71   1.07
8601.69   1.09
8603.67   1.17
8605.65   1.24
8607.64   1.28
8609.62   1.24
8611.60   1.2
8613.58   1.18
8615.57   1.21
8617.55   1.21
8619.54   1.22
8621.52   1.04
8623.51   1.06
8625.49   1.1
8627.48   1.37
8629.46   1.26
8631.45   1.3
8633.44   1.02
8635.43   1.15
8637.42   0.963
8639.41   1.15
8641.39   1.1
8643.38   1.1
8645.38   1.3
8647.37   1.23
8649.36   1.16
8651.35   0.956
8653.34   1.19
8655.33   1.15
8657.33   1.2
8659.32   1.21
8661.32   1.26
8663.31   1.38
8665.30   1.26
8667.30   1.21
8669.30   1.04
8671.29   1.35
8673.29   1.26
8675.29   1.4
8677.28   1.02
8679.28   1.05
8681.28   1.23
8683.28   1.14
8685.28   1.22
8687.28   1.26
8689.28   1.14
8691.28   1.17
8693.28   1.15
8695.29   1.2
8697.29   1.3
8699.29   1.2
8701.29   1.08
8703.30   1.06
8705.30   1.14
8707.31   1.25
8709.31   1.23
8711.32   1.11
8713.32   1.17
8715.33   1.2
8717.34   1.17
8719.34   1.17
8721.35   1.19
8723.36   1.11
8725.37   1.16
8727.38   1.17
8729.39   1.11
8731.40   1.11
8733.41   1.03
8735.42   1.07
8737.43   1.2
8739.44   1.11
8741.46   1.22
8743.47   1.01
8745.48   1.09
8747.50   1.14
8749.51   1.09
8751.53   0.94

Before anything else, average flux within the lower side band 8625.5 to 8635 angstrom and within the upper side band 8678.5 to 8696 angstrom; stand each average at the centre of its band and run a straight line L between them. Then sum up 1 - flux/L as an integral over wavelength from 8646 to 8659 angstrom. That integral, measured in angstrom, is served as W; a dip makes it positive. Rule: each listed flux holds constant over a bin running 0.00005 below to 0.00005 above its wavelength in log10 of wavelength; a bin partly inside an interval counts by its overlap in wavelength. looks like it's 0.5 angstrom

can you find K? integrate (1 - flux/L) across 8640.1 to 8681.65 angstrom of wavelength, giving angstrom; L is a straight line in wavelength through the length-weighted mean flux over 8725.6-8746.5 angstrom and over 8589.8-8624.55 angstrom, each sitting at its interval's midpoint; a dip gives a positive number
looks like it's -1.6 angstrom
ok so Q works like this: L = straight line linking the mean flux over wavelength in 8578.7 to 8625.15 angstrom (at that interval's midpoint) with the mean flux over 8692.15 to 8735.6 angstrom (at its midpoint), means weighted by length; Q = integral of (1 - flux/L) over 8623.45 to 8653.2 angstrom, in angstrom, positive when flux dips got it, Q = 0.4 angstrom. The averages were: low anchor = 1.17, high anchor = 1.16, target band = 1.15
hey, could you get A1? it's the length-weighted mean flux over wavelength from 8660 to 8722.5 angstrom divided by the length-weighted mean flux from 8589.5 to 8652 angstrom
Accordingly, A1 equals 1.03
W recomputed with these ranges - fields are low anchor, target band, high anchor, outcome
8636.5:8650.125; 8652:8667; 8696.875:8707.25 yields -1.1 angstrom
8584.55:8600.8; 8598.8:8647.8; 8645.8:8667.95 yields 0.2 angstrom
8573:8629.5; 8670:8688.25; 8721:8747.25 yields -1.1 angstrom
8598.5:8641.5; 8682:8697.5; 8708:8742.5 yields -0.5 angstrom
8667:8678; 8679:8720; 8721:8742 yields 0.1 angstrom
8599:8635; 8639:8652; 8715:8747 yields 0.2 angstrom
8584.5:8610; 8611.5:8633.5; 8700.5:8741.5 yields -0.4 angstrom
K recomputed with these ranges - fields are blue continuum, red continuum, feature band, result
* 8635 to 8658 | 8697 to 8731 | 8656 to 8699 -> -2.4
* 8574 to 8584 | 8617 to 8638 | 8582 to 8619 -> -0.5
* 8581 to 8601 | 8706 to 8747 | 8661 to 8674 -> -1.1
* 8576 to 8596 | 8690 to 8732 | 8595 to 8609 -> -0.2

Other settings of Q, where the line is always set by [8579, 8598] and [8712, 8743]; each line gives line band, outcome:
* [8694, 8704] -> -0.2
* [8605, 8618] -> -0.6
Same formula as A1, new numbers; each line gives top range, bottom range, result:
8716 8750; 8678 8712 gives 0.96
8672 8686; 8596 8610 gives 1.01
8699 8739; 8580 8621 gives 0.97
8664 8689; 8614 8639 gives 1.04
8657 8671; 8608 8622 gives 1.03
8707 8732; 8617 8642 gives 1.01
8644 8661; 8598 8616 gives 0.99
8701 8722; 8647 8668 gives 0.97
